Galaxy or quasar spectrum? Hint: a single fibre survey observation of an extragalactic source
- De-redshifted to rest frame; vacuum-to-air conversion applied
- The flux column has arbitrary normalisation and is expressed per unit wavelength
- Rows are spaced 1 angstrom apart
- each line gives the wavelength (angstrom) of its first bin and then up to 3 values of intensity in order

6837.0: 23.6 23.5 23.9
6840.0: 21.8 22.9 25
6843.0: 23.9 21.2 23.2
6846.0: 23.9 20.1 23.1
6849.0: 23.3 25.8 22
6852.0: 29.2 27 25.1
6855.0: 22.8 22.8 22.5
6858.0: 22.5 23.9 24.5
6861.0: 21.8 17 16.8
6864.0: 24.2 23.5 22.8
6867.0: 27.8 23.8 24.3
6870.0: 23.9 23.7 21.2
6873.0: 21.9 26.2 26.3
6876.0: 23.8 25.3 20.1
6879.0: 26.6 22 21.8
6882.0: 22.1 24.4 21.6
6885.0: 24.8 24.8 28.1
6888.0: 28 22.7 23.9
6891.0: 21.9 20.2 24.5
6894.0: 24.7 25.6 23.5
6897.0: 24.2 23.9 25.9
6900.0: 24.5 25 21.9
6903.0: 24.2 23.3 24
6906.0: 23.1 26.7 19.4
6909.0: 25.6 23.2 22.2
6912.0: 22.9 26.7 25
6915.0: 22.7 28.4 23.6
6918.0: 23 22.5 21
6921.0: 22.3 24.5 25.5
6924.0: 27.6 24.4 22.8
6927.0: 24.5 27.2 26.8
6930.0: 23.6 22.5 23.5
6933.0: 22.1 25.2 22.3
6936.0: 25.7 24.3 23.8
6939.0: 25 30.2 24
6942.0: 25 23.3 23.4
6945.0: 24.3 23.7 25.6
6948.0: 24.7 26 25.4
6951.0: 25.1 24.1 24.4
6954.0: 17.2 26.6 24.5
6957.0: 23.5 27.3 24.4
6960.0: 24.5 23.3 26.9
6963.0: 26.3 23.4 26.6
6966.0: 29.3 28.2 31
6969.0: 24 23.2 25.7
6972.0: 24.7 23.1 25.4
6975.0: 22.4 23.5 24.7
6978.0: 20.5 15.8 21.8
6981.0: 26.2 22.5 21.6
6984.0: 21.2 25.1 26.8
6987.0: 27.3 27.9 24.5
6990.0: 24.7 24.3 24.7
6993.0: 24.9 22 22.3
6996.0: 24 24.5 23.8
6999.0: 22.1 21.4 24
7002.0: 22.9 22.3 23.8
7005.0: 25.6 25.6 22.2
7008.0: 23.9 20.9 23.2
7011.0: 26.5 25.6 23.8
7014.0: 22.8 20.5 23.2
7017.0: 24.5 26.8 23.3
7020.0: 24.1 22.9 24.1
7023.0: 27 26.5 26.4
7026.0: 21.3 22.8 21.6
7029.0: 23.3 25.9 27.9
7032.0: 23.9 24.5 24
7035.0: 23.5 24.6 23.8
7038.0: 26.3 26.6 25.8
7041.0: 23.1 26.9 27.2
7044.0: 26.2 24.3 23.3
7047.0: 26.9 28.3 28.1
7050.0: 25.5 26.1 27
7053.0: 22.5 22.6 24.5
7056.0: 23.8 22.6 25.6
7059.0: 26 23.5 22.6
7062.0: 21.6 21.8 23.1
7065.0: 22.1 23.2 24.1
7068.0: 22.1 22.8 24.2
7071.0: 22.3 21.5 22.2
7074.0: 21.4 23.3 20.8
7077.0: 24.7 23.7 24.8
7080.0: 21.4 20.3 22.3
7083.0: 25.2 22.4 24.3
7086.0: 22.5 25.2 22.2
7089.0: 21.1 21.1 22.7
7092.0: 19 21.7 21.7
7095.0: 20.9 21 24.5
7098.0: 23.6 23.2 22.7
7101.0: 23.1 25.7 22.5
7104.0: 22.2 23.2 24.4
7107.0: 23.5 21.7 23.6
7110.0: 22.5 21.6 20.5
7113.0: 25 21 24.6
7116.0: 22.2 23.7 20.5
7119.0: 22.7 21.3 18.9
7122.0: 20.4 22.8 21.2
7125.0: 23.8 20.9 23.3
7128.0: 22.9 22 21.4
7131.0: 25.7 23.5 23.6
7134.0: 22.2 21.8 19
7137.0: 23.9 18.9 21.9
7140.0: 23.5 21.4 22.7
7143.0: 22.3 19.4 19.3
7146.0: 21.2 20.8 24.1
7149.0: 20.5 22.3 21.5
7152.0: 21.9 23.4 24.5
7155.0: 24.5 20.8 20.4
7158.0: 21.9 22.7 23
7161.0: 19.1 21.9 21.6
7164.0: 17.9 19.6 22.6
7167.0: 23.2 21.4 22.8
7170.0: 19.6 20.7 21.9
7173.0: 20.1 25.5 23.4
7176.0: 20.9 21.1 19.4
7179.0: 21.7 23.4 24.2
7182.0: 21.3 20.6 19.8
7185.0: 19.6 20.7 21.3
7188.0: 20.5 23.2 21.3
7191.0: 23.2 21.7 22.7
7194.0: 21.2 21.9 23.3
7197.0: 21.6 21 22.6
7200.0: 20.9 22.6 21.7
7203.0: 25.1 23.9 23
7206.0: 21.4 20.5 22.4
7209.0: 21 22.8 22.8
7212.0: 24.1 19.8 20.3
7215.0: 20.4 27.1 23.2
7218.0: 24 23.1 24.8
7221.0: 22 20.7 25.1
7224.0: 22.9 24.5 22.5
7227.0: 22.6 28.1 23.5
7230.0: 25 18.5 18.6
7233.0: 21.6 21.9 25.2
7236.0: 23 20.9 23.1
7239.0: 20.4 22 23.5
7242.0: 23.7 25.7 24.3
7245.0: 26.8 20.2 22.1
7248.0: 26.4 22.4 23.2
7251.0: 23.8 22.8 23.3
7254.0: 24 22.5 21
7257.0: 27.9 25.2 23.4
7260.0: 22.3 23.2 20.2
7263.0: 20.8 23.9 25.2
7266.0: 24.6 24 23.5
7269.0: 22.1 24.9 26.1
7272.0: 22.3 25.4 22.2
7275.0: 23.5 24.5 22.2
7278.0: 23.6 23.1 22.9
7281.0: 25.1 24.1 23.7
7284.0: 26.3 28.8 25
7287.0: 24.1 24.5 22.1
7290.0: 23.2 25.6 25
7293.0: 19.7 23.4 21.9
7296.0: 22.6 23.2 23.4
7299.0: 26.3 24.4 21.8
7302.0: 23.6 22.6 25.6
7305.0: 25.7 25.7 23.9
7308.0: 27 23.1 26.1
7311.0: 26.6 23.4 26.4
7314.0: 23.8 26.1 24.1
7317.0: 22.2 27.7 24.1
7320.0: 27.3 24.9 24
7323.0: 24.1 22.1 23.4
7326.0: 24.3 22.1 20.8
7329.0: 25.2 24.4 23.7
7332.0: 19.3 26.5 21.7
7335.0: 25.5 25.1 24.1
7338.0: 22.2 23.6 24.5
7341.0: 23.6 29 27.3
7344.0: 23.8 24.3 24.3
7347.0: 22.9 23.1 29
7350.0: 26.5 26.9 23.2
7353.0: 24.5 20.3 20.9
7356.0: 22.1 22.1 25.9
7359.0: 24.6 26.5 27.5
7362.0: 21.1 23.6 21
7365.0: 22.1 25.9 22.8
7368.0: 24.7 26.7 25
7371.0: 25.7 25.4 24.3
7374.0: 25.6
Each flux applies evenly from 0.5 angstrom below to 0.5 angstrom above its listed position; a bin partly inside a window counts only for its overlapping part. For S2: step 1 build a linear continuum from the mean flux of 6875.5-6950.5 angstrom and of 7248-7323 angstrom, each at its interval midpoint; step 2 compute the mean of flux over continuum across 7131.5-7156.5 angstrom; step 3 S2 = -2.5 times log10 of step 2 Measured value 0.10 mag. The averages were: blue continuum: 24.2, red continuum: 24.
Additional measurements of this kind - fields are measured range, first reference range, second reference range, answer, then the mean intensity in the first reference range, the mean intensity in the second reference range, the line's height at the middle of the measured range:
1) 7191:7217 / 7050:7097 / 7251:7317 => 0.061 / 22.9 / 24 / 23.6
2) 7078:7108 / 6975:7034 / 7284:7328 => 0.058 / 23.8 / 24.3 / 24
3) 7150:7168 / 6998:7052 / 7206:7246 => 0.076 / 24.5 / 22.8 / 23.4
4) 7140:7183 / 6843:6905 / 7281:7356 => 0.110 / 23.6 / 24.3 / 24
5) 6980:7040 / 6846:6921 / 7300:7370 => -0.013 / 23.7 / 24.3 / 23.8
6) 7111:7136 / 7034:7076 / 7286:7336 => 0.089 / 24.2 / 24.1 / 24.1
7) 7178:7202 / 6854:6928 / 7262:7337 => 0.107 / 23.7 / 24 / 24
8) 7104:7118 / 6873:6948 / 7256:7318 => 0.062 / 24.2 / 24.1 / 24.1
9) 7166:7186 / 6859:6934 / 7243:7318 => 0.110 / 23.8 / 24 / 23.9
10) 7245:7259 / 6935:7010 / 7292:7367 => 0.027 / 24.3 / 24.1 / 24.2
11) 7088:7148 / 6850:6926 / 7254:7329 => 0.082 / 23.8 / 24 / 23.9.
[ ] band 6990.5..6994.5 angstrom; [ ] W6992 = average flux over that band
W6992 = 24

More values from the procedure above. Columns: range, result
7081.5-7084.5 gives 23.3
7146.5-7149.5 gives 21.8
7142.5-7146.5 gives 20.6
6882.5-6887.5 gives 24.7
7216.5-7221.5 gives 23.4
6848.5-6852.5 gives 25.1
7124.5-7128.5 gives 22.7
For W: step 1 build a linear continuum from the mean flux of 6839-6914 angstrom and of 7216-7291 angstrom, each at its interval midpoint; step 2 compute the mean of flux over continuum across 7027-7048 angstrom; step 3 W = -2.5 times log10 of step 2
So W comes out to -0.06 mag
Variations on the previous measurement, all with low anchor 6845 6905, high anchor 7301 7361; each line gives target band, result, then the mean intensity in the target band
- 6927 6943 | -0.04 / 24.7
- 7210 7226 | 0.06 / 23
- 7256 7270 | 0.03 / 23.5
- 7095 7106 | 0.04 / 23.1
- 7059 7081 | 0.06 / 22.7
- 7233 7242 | 0.08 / 22.5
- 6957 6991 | -0.04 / 24.6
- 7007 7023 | 0.00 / 23.8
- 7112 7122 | 0.09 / 22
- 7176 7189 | 0.14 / 21.2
